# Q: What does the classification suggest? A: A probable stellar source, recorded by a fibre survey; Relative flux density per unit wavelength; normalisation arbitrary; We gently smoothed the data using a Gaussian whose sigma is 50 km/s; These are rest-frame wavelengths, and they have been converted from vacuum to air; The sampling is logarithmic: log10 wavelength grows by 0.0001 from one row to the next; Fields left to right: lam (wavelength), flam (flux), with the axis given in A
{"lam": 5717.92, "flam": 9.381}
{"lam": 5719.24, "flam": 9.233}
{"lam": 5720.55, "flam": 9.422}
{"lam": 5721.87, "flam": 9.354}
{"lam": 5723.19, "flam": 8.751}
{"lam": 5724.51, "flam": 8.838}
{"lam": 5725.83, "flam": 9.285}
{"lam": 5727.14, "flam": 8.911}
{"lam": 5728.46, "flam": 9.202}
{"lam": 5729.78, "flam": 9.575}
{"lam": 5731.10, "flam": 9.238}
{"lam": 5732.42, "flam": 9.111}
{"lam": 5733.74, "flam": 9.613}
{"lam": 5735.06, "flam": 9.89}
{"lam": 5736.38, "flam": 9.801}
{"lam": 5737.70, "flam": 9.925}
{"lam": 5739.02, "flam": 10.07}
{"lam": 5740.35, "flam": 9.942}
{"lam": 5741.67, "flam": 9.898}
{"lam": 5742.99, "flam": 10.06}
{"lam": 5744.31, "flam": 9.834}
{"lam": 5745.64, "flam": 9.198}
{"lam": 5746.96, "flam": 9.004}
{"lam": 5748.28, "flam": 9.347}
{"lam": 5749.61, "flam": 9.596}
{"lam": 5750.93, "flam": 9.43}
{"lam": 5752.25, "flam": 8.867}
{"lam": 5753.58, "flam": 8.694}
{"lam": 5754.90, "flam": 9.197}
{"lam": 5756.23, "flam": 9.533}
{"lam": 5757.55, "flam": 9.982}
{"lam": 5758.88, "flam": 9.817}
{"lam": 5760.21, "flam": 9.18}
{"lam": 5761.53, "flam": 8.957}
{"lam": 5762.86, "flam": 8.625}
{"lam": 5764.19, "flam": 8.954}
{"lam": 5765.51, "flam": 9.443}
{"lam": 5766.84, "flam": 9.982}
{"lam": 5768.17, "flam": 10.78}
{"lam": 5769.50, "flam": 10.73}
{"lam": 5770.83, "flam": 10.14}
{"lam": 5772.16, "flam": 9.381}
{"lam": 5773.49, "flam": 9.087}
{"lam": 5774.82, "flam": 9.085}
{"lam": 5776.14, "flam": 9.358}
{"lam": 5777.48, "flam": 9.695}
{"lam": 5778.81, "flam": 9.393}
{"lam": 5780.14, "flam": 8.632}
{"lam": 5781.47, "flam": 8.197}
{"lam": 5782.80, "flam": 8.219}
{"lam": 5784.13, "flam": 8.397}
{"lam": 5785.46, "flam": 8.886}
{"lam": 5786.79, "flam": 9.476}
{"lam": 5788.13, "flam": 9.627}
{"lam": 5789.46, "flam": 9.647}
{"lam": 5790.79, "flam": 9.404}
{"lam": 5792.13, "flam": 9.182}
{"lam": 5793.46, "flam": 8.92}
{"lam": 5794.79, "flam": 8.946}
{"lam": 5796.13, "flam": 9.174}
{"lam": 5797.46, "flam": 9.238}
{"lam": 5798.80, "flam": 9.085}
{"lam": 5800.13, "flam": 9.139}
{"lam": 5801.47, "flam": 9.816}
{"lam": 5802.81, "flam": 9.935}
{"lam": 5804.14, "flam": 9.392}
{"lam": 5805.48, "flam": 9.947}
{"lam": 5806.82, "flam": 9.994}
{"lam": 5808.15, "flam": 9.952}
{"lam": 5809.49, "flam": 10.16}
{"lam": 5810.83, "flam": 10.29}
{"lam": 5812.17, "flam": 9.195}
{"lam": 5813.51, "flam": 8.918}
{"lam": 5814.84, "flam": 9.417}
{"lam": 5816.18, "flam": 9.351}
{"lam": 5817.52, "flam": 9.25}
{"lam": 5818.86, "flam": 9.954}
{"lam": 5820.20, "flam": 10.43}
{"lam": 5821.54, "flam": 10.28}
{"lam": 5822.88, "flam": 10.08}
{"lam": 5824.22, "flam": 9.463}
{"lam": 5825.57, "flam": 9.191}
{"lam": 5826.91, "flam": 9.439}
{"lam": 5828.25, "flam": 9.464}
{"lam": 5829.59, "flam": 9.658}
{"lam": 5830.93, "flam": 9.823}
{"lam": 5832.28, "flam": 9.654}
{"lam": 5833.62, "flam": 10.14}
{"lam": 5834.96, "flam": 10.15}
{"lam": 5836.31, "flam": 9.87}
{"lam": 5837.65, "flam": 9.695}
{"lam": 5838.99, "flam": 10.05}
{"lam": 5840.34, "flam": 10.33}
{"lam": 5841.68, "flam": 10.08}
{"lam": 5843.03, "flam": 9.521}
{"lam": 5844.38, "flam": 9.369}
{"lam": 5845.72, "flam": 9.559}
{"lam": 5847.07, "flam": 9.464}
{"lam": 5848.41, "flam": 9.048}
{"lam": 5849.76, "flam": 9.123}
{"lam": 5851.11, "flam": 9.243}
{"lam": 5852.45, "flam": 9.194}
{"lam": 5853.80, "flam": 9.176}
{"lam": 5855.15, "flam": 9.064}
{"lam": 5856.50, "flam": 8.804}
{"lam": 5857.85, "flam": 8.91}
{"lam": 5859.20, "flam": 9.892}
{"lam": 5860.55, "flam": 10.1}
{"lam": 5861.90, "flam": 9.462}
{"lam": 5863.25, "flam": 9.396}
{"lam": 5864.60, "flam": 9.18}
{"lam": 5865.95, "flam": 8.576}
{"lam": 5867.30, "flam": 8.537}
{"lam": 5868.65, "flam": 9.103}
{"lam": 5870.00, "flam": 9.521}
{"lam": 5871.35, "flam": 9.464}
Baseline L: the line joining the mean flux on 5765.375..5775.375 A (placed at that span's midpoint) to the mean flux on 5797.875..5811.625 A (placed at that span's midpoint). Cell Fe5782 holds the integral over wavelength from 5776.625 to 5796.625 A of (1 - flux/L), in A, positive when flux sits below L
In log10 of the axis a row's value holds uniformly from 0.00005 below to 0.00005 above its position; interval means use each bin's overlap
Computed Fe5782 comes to 1.5 A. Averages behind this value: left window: 9.85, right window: 9.75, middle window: 9.05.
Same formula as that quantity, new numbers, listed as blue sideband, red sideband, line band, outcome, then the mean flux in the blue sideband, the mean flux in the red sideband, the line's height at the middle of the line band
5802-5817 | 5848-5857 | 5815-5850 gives -1.3 A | 9.68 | 9.1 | 9.37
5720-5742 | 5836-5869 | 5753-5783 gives 0.2 A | 9.45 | 9.39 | 9.43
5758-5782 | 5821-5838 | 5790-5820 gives 0.4 A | 9.42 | 9.76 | 9.62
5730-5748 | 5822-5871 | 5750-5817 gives 1.4 A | 9.65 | 9.48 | 9.58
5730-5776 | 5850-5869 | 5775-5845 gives -1.2 A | 9.54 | 9.19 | 9.35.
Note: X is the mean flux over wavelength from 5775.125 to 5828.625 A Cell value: 9.41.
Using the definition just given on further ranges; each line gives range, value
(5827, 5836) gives 9.79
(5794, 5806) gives 9.4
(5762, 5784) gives 9.33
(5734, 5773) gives 9.59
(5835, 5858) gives 9.47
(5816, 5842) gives 9.82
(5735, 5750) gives 9.71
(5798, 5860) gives 9.61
